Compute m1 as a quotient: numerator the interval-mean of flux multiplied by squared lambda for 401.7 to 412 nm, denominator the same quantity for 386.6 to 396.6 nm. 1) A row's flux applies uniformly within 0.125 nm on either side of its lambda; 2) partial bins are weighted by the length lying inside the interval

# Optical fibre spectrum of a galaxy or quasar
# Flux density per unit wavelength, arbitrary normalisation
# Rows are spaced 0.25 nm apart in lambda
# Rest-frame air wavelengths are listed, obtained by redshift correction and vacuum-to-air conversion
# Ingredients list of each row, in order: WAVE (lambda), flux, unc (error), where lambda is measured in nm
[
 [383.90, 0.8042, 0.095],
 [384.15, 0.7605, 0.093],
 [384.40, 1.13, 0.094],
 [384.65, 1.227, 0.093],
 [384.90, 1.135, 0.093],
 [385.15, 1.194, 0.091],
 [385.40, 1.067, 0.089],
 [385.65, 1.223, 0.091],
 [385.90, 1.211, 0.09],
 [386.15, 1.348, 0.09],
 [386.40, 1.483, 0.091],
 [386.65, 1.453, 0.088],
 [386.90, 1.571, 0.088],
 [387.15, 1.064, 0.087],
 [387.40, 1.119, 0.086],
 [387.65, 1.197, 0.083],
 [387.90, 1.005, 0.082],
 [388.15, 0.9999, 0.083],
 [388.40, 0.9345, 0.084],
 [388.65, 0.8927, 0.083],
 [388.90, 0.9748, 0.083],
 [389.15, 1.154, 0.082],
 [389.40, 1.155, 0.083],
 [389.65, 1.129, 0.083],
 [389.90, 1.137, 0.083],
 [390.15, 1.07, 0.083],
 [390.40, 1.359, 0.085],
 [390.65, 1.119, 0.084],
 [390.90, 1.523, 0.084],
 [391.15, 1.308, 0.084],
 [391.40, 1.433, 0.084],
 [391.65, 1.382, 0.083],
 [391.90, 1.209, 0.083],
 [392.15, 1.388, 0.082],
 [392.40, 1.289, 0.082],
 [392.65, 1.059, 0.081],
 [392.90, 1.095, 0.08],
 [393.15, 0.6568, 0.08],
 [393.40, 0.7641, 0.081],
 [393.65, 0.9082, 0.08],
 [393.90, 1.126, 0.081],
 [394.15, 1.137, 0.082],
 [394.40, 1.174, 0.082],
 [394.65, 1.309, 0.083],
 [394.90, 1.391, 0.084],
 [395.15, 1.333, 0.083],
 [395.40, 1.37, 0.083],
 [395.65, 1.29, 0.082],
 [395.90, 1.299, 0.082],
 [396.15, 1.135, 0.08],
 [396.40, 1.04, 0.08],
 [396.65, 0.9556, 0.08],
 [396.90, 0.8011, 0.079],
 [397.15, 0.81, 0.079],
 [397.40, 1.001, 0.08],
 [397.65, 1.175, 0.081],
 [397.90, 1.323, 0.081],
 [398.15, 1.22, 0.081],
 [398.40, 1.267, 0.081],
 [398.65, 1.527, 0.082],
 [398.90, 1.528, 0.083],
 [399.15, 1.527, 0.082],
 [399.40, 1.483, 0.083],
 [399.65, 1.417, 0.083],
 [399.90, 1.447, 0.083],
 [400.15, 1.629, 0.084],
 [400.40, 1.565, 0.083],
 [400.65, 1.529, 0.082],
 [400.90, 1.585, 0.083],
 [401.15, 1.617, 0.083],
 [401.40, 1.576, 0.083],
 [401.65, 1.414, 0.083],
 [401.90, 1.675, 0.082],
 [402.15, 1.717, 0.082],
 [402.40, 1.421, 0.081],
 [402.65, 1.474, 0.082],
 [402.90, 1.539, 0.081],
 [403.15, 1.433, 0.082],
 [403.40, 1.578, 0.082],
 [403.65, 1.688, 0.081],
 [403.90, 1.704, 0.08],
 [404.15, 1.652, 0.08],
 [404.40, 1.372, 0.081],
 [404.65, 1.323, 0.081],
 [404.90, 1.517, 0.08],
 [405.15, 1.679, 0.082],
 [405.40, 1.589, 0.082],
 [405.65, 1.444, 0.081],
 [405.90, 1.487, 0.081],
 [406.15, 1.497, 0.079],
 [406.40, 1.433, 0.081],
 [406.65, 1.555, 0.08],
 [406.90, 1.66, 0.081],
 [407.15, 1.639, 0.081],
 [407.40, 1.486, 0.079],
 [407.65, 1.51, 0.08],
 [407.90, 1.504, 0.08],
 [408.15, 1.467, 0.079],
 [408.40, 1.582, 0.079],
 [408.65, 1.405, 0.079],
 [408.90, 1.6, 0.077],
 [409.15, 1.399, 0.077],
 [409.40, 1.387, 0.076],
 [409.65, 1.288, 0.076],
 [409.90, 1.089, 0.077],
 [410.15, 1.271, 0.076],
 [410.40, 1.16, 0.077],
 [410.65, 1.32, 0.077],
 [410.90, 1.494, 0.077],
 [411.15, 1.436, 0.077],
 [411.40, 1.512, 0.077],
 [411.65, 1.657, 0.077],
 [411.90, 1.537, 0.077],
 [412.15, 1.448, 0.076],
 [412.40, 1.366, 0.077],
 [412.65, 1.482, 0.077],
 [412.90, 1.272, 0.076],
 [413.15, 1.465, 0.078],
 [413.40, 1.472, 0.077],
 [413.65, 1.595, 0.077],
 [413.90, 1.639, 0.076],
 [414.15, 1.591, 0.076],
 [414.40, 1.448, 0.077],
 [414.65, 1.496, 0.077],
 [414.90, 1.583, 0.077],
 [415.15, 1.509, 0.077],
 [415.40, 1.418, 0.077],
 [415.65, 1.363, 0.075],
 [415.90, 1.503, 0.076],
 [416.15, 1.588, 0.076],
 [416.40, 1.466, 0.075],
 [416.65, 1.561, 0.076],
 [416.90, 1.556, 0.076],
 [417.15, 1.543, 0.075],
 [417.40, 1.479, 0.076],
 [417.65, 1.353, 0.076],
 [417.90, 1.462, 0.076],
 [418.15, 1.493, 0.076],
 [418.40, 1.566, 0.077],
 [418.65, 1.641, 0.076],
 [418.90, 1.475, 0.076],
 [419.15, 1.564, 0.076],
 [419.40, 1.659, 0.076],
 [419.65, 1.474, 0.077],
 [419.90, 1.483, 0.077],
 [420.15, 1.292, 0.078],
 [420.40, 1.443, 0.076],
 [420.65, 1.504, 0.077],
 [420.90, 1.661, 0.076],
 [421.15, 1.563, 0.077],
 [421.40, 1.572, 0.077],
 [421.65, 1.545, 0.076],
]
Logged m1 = 1.37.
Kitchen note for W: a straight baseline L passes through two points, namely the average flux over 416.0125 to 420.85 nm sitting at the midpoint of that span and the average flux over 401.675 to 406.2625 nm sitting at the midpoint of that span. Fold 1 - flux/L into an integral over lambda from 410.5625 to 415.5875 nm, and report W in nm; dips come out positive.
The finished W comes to 0.11 nm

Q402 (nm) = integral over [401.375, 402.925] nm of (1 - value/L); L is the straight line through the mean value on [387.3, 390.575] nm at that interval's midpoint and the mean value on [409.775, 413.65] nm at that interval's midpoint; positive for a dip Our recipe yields -0.33 nm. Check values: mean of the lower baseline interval 1.09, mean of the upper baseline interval 1.41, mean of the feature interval 1.54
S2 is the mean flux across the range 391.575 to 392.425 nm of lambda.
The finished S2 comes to 1.32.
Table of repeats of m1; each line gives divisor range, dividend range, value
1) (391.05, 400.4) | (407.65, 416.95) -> 1.29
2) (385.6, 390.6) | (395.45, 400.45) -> 1.14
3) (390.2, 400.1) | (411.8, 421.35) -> 1.36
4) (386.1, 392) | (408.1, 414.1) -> 1.32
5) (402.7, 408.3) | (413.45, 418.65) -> 1.04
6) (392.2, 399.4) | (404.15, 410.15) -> 1.33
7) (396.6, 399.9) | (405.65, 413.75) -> 1.23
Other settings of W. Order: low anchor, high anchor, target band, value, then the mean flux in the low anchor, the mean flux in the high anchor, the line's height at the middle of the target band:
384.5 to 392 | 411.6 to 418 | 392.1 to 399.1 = 0.687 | 1.2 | 1.49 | 1.28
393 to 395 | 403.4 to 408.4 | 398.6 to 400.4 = -0.328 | 1.05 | 1.54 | 1.28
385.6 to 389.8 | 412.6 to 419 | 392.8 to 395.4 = 0.301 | 1.17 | 1.5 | 1.25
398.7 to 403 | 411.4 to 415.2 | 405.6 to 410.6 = 0.254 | 1.54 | 1.5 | 1.52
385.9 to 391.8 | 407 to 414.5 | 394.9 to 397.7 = 0.368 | 1.21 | 1.45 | 1.29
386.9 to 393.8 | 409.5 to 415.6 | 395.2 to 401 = -0.278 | 1.13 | 1.44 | 1.24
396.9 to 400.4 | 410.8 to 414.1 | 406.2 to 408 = -0.142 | 1.32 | 1.49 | 1.43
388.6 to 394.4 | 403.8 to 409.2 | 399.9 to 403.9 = -0.443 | 1.15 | 1.52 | 1.41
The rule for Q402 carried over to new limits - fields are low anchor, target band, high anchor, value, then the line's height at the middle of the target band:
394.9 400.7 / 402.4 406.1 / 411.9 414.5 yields -0.43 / 1.37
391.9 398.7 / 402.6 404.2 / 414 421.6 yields -0.39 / 1.27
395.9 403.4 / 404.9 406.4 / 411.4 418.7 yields -0.11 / 1.42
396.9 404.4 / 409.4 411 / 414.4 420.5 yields 0.22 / 1.48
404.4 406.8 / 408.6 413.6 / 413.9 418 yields 0.31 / 1.5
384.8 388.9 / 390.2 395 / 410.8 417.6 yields 0.21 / 1.24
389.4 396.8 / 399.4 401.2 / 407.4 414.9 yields -0.34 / 1.29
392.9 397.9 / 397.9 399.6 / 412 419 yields -0.37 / 1.16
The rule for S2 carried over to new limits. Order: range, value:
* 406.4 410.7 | 1.43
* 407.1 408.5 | 1.52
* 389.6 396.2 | 1.2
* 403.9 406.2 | 1.52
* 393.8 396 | 1.27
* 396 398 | 1.03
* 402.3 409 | 1.53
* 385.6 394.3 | 1.17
